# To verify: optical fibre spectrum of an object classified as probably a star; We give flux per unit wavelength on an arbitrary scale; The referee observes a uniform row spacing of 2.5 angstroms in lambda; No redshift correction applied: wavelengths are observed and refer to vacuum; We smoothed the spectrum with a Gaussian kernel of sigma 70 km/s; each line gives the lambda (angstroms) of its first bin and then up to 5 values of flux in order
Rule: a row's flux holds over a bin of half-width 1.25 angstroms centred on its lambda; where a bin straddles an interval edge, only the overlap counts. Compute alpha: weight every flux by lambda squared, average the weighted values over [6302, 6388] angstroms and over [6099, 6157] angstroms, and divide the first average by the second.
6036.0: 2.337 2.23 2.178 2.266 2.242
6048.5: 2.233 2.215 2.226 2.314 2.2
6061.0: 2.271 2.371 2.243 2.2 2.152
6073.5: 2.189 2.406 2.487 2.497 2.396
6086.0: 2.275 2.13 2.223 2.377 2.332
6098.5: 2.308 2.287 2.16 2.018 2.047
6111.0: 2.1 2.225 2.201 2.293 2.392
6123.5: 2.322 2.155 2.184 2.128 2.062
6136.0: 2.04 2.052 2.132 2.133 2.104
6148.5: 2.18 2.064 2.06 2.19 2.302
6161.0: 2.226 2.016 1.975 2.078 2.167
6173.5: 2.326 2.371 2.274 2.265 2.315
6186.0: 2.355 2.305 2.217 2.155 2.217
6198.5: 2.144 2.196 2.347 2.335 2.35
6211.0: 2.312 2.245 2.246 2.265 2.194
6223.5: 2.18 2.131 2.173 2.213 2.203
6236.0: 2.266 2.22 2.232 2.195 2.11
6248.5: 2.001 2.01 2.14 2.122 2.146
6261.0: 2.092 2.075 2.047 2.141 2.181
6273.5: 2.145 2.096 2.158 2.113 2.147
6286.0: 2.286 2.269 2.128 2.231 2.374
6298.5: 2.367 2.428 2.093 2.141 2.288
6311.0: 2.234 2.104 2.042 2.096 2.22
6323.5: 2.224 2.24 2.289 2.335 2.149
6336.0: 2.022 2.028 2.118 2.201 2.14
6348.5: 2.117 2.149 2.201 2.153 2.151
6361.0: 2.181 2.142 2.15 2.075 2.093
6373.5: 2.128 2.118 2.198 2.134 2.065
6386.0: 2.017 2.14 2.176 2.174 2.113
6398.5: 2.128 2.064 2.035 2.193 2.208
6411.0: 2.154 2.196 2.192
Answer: 1.1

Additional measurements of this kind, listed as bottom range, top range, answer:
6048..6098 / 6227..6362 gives 1.02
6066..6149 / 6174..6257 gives 1.04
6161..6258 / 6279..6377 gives 1.03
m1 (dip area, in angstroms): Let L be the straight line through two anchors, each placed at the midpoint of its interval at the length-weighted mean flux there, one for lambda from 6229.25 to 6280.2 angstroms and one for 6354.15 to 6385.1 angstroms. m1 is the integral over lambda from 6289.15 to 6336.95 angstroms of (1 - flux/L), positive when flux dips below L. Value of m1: -1.72 angstroms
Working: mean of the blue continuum 2.14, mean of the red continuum 2.13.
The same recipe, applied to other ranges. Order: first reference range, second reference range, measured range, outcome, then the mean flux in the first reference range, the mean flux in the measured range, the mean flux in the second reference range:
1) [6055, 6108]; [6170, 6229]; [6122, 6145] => 1.3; 2.27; 2.14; 2.25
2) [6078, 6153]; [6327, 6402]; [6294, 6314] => -1.0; 2.21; 2.26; 2.14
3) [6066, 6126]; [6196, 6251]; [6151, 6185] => 0.6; 2.26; 2.19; 2.21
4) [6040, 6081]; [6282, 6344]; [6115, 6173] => 2.5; 2.27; 2.15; 2.2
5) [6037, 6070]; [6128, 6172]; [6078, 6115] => -1.1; 2.25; 2.25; 2.11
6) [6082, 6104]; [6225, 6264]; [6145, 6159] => 0.5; 2.28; 2.14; 2.15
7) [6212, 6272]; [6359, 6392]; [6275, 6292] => -0.2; 2.16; 2.17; 2.12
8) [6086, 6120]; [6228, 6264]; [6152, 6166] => 0.3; 2.21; 2.14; 2.15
